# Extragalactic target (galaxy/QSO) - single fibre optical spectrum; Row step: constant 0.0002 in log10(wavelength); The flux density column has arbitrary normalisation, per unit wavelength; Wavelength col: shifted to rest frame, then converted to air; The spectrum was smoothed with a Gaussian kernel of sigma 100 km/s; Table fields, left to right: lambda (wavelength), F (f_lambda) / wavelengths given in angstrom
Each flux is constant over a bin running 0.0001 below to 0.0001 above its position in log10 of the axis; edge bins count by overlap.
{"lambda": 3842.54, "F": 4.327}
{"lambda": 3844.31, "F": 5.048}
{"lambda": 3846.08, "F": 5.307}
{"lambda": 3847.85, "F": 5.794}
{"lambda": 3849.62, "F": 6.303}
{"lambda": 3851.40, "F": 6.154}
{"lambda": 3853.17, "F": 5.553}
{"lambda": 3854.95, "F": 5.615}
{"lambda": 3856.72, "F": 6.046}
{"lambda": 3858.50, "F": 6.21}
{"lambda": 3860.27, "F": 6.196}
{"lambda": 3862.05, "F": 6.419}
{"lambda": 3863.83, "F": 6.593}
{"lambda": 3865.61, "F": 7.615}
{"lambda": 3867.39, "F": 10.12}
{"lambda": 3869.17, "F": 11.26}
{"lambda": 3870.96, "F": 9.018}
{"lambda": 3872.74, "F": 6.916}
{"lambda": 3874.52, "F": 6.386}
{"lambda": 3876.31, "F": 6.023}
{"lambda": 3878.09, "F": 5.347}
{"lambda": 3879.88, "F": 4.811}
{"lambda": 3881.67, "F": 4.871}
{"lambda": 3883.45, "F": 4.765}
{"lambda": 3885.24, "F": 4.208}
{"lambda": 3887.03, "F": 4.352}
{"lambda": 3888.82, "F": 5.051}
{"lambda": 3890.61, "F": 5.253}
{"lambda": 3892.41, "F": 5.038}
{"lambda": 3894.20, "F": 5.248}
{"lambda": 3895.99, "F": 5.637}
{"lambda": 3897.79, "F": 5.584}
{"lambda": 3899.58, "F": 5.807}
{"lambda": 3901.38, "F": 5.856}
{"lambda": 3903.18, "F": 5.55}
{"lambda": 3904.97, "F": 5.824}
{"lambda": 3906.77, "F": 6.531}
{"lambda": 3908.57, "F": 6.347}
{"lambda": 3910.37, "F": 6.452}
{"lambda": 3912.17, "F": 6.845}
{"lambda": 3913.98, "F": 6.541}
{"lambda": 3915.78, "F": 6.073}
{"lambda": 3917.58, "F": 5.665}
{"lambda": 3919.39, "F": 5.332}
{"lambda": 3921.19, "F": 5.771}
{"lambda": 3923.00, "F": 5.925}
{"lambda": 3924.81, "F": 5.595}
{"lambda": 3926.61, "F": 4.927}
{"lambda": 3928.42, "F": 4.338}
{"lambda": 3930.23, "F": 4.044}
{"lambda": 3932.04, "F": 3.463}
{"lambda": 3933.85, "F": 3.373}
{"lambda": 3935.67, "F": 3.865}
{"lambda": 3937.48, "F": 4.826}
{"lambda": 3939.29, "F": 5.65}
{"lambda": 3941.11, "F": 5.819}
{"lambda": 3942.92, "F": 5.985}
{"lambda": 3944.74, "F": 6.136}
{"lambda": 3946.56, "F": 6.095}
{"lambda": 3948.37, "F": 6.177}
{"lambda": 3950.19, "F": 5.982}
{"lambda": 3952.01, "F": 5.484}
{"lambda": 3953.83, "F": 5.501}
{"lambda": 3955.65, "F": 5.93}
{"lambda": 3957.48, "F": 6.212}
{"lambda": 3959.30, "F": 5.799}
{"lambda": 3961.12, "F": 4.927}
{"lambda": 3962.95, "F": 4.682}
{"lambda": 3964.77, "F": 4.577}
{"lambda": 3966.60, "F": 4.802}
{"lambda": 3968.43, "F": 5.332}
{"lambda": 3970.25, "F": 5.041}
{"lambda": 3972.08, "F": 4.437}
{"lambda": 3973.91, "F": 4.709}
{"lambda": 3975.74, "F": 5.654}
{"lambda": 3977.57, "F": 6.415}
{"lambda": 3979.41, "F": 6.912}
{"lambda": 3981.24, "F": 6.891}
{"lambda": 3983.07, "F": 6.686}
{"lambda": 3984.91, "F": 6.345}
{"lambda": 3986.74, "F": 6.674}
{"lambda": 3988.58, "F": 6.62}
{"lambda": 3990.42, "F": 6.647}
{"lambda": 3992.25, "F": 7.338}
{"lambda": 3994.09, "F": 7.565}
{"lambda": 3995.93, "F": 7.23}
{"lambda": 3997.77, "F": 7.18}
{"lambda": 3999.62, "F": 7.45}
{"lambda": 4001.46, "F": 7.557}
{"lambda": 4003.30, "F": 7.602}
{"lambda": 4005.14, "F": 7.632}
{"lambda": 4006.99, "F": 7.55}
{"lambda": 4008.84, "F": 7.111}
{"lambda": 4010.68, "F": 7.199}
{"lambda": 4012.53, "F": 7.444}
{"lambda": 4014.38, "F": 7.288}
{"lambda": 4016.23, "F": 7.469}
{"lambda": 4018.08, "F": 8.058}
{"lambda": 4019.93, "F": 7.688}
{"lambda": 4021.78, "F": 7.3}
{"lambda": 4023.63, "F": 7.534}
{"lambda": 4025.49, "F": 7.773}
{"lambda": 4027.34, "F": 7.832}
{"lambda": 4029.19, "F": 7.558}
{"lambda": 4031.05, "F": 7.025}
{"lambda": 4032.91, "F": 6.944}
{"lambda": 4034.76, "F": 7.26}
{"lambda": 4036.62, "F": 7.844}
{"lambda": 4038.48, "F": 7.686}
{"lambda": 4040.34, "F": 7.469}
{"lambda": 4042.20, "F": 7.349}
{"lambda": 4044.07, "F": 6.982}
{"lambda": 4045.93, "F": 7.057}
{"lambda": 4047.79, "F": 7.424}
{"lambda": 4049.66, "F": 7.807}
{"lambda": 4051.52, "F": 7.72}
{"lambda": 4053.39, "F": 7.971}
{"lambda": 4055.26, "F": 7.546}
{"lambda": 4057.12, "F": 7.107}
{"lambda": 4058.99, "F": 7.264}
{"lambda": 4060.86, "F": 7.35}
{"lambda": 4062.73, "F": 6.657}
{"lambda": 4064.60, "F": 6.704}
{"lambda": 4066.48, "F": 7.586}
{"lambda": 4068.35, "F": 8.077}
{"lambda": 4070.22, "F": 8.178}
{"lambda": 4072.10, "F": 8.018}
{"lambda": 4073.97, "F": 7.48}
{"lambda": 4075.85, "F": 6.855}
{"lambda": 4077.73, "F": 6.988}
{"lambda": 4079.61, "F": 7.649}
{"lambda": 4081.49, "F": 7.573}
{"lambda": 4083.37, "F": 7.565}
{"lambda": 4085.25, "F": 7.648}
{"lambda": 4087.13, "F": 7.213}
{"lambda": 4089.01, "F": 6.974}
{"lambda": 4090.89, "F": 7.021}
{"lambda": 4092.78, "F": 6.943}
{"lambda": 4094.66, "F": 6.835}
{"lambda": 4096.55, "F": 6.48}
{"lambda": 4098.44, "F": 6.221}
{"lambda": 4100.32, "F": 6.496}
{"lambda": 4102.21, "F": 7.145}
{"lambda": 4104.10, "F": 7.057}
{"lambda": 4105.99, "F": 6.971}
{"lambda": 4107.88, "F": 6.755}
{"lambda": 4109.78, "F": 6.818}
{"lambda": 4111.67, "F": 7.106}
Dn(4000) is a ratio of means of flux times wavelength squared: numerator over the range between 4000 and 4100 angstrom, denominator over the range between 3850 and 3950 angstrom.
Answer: 1.4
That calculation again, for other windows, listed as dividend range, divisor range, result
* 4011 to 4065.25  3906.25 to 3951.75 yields 1.42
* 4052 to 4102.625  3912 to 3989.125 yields 1.40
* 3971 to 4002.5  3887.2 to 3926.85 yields 1.20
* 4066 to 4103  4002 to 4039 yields 1.00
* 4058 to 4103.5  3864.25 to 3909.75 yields 1.29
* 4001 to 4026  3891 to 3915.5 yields 1.34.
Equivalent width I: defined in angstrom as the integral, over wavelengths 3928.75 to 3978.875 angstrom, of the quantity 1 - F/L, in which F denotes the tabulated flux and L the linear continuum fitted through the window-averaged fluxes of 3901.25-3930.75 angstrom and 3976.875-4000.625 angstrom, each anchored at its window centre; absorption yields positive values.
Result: 9.0 angstrom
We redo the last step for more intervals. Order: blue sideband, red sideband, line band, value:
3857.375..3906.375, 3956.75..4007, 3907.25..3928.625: 1.1 angstrom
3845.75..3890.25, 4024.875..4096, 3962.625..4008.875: 3.6 angstrom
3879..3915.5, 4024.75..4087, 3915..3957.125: 4.9 angstrom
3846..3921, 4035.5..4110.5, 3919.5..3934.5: 3.9 angstrom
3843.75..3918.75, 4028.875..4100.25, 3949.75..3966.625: 3.1 angstrom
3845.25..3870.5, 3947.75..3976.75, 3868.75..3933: 5.5 angstrom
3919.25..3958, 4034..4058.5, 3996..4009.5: -1.7 angstrom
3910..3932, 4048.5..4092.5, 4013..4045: -2.7 angstrom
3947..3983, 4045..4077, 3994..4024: -4.7 angstrom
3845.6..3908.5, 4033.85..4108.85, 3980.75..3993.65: 0.0 angstrom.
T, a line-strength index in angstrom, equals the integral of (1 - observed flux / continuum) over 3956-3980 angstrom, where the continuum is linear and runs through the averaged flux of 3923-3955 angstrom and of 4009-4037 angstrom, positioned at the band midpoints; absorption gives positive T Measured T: 2.5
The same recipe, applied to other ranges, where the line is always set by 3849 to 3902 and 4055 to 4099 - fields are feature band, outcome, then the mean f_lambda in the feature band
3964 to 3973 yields 2.45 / 4.84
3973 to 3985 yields 0.87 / 6.22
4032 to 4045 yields -0.60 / 7.36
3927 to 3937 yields 3.93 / 3.91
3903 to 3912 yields 0.10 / 6.25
